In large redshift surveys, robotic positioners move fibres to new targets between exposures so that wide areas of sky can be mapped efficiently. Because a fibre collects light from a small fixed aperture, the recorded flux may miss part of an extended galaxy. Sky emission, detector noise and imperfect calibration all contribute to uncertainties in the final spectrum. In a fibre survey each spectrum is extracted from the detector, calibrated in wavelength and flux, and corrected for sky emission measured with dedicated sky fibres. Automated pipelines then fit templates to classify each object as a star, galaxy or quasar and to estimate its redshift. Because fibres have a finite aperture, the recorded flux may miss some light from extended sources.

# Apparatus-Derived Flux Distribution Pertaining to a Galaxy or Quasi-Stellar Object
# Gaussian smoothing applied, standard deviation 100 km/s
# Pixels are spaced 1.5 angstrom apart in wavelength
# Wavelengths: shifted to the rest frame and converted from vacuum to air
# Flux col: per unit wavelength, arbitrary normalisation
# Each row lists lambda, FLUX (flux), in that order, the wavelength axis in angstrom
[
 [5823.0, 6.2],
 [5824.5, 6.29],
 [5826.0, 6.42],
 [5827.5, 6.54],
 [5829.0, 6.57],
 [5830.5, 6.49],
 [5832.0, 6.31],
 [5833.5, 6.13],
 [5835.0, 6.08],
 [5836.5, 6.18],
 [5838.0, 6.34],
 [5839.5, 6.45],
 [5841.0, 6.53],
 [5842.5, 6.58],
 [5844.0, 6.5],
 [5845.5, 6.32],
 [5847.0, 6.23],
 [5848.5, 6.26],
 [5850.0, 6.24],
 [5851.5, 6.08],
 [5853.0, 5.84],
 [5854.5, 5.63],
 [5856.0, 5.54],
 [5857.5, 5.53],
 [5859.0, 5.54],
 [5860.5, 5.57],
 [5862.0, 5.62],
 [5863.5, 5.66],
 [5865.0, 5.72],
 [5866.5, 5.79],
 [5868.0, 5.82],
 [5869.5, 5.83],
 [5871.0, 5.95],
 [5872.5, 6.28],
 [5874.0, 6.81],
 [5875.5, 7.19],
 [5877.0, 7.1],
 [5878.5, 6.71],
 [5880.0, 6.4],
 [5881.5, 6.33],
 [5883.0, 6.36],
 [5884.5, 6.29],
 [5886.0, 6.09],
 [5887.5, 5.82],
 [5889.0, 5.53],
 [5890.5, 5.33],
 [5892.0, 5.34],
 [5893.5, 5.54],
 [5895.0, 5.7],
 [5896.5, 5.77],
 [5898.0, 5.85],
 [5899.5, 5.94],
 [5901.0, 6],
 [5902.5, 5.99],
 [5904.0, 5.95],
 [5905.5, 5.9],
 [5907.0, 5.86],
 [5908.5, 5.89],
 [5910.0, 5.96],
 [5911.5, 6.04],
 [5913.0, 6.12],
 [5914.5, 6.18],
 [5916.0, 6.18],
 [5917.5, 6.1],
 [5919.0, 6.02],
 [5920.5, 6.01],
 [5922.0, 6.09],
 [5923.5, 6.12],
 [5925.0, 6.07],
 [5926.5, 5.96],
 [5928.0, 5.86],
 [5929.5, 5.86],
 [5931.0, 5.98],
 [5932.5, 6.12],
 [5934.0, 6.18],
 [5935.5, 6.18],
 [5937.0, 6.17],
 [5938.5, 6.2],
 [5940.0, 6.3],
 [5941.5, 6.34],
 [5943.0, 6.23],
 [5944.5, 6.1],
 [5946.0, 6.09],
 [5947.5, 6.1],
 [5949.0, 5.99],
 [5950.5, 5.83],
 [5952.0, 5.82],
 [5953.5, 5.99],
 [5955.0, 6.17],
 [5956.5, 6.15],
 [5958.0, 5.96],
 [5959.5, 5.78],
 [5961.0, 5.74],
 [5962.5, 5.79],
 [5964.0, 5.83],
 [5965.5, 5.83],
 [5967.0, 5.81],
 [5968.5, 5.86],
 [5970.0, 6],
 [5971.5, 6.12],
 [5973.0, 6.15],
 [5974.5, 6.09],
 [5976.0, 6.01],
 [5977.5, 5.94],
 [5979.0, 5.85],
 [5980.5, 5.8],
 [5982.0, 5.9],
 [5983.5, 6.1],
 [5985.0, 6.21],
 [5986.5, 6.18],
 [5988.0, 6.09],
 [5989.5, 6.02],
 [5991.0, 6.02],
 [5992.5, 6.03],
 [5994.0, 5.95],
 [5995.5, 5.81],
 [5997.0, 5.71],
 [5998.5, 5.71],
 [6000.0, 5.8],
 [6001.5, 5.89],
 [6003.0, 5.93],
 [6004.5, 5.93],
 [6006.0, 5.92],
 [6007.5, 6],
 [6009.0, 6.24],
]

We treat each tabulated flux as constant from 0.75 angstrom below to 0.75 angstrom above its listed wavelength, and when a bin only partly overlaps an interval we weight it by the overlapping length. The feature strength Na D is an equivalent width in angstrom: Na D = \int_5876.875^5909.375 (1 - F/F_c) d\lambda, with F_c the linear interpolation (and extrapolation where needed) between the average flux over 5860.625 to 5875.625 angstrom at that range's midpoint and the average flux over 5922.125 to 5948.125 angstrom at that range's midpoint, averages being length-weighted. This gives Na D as 0.4 angstrom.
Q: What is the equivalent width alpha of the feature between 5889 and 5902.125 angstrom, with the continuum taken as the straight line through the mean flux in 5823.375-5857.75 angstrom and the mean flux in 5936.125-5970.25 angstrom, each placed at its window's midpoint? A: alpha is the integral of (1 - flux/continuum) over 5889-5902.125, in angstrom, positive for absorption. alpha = 0.94 angstrom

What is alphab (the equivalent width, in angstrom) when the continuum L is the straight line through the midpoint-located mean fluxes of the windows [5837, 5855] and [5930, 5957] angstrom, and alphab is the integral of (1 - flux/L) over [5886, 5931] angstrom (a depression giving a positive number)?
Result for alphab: 1.9 angstrom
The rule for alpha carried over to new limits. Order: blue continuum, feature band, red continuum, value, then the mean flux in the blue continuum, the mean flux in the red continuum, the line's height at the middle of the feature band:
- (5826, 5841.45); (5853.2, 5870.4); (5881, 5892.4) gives 1.3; 6.36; 5.89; 6.11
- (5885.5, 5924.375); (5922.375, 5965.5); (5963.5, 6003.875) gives -0.8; 5.9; 5.95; 5.92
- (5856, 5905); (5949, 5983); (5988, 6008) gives 0.0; 5.97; 5.91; 5.93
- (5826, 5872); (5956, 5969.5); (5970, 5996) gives 0.4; 6.07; 6.02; 6.03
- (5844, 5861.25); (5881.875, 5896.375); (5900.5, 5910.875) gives 0.3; 5.92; 5.94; 5.93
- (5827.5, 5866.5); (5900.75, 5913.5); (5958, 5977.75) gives 0.1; 6.08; 5.92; 6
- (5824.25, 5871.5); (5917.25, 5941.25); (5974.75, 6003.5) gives -0.3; 6.08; 5.95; 6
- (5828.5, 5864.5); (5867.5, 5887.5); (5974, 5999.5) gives -1.1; 6.09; 5.96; 6.06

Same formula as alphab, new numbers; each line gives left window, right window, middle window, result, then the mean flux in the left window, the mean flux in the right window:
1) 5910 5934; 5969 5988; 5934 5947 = -0.3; 6.05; 6.03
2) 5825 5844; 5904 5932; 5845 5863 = 1.3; 6.39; 6.01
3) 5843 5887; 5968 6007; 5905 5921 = 0.1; 6.11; 5.96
